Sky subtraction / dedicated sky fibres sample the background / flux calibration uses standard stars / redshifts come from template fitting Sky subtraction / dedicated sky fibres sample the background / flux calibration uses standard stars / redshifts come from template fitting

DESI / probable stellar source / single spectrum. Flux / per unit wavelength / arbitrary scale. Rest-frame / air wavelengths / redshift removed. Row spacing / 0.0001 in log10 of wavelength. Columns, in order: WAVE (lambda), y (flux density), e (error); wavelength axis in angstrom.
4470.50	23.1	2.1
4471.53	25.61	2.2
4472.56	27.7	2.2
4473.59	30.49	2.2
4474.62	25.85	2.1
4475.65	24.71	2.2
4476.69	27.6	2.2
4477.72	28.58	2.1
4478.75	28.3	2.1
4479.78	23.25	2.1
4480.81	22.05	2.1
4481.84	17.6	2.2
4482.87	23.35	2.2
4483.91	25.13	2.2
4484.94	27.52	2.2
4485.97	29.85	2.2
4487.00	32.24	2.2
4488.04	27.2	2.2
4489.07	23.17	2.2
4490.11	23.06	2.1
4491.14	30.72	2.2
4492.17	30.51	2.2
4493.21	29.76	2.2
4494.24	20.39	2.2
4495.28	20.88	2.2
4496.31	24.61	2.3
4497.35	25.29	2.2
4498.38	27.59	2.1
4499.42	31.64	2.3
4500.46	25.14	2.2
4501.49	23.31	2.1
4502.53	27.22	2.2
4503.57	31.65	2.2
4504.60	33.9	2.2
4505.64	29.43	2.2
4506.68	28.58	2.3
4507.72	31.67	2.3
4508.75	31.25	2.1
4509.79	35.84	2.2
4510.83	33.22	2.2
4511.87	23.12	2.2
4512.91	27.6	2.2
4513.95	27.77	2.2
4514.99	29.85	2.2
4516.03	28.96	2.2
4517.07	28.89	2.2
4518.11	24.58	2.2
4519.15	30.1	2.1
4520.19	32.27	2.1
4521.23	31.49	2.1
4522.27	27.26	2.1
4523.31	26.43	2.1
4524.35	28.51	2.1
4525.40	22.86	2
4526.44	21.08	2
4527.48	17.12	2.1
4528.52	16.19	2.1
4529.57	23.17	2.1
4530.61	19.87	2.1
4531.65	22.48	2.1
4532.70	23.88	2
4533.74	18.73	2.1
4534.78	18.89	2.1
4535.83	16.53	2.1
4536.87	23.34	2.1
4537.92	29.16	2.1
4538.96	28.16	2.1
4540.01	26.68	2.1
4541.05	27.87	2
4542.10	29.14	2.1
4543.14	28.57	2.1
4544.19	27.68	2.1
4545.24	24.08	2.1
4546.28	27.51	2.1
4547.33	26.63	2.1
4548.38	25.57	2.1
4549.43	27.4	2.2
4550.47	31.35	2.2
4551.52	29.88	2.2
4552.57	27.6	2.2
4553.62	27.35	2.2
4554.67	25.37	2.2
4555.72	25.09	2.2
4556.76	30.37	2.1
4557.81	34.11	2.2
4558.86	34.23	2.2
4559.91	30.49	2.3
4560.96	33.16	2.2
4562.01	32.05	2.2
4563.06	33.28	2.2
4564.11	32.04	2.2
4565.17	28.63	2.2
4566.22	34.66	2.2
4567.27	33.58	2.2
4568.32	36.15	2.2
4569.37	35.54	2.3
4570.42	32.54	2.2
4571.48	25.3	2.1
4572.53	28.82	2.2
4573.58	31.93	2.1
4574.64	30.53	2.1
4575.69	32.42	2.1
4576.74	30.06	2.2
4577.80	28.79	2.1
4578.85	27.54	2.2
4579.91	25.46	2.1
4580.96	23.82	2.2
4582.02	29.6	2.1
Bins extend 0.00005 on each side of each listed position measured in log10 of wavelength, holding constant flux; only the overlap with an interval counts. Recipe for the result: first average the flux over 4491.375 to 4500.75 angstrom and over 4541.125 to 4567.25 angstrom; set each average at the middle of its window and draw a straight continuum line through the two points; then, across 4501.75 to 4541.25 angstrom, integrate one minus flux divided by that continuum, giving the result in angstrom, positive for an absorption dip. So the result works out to 1.7 angstrom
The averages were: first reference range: 26.4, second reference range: 29.5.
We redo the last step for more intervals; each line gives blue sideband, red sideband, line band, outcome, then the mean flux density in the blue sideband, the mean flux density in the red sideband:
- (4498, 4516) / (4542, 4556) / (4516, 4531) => 1.8 angstrom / 29.3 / 27.4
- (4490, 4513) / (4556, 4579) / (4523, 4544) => 4.5 angstrom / 28.2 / 31.7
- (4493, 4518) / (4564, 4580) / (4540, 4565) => 0.9 angstrom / 28.2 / 31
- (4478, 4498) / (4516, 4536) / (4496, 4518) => -3.6 angstrom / 25.6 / 24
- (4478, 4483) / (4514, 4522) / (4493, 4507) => -0.3 angstrom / 23.2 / 29.3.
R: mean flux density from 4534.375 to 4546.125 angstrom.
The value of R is 25.6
